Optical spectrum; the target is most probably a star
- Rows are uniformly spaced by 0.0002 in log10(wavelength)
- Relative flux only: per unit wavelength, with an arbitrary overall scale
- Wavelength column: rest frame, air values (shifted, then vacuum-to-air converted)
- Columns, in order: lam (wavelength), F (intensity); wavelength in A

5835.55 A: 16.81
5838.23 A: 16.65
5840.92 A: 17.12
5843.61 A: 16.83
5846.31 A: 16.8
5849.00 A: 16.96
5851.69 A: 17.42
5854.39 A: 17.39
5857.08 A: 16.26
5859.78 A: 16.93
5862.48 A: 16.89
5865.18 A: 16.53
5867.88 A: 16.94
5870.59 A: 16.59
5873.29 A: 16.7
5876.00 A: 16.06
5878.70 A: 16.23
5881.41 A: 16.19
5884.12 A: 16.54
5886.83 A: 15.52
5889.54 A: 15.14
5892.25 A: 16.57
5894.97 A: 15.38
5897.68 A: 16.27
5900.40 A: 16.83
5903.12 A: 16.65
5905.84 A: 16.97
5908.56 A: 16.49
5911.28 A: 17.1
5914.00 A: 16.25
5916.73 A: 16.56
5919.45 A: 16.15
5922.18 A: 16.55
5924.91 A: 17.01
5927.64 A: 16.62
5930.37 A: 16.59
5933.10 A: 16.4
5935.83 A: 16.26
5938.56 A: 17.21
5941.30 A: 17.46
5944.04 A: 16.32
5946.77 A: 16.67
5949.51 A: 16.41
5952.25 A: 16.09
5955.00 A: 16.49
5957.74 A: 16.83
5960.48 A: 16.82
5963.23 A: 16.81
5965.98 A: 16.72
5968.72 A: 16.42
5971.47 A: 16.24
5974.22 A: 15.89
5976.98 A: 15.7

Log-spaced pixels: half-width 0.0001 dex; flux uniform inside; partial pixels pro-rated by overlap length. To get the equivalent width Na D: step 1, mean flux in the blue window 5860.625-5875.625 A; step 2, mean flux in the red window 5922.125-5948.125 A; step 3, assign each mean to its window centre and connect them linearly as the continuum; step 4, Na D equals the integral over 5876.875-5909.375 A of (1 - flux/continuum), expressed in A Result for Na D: 0.9 A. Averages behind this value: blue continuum 16.7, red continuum 16.7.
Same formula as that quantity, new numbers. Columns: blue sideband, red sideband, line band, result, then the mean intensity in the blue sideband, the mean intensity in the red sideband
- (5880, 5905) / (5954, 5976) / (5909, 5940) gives -0.6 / 16.1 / 16.5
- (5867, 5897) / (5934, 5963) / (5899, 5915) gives -0.4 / 16.2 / 16.7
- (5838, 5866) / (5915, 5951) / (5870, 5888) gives 0.6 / 16.9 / 16.6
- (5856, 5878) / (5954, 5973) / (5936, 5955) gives 0.0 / 16.6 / 16.6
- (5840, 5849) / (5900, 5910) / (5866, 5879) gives 0.2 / 16.9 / 16.7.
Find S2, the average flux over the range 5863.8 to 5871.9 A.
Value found 16.7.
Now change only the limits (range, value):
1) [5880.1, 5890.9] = 15.9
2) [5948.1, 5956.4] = 16.3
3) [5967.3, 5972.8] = 16.4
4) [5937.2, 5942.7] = 17.3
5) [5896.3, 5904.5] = 16.6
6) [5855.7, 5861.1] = 16.6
